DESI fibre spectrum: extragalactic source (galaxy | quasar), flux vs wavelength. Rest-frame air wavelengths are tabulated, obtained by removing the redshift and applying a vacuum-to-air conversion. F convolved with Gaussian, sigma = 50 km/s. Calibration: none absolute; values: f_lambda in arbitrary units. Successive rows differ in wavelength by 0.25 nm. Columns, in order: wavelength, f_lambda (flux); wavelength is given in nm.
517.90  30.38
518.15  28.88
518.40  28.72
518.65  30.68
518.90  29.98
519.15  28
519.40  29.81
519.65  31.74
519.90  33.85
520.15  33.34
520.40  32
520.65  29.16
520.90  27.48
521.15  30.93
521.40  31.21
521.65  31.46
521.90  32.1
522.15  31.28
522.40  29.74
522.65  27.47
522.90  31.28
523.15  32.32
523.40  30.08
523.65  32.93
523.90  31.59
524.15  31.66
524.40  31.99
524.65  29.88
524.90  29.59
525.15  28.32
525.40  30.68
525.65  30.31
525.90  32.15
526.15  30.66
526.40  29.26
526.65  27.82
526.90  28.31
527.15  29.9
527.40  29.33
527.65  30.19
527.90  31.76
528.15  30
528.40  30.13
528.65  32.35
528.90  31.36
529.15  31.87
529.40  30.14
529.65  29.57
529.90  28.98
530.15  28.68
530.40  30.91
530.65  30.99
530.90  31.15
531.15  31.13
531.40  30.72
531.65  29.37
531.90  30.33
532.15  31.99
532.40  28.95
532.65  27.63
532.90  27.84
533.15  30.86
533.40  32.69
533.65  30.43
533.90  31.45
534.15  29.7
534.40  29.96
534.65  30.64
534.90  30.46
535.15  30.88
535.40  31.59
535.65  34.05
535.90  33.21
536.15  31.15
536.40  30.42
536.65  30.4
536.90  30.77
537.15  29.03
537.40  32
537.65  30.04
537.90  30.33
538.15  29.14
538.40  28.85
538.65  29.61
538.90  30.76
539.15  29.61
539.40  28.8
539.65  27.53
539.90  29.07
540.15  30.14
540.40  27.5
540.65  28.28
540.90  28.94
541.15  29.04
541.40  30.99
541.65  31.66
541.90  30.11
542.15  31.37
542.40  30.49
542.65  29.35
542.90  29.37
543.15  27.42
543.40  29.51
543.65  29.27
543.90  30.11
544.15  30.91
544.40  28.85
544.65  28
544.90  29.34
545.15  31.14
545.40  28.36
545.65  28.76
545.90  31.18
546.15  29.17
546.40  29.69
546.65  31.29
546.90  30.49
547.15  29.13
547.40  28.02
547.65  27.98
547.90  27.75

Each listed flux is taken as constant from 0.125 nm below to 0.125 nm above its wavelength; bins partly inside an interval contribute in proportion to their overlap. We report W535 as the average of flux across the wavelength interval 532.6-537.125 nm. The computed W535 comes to 30.8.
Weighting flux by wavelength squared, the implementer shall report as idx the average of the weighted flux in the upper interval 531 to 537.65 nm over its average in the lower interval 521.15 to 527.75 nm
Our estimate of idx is 1.05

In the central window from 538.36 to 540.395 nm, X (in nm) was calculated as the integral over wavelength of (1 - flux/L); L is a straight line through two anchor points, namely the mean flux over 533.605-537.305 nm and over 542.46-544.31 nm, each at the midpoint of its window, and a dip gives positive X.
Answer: 0.07 nm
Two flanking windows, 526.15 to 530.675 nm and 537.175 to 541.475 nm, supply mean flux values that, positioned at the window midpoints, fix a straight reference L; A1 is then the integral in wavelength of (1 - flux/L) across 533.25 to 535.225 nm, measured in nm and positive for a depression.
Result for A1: -0.07 nm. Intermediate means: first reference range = 30.1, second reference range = 29.4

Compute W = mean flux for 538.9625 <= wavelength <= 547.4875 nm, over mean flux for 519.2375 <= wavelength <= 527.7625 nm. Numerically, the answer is 0.97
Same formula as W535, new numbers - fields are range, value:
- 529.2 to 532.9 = 30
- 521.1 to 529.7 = 30.6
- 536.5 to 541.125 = 29.5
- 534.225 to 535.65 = 31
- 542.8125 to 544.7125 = 29.2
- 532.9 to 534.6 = 30.6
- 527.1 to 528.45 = 30.2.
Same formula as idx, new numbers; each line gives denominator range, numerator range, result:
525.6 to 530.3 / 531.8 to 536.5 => 1.04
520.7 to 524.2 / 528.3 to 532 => 1.02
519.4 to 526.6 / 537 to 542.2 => 1.02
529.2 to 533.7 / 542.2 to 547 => 1.03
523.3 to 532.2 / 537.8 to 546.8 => 1.03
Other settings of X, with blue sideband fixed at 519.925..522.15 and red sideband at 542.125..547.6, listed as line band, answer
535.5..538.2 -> -0.08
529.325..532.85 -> 0.05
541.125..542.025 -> -0.03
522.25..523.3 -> 0.03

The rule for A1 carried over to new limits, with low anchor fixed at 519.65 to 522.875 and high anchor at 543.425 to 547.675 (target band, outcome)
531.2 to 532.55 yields 0.00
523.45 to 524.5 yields -0.04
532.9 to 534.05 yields -0.03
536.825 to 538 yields -0.02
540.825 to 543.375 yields -0.01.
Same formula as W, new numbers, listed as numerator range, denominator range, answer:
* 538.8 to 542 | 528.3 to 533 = 0.97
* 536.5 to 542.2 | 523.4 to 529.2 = 0.97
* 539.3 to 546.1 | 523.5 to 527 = 0.97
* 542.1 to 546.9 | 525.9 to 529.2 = 0.98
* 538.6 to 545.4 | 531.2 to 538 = 0.96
